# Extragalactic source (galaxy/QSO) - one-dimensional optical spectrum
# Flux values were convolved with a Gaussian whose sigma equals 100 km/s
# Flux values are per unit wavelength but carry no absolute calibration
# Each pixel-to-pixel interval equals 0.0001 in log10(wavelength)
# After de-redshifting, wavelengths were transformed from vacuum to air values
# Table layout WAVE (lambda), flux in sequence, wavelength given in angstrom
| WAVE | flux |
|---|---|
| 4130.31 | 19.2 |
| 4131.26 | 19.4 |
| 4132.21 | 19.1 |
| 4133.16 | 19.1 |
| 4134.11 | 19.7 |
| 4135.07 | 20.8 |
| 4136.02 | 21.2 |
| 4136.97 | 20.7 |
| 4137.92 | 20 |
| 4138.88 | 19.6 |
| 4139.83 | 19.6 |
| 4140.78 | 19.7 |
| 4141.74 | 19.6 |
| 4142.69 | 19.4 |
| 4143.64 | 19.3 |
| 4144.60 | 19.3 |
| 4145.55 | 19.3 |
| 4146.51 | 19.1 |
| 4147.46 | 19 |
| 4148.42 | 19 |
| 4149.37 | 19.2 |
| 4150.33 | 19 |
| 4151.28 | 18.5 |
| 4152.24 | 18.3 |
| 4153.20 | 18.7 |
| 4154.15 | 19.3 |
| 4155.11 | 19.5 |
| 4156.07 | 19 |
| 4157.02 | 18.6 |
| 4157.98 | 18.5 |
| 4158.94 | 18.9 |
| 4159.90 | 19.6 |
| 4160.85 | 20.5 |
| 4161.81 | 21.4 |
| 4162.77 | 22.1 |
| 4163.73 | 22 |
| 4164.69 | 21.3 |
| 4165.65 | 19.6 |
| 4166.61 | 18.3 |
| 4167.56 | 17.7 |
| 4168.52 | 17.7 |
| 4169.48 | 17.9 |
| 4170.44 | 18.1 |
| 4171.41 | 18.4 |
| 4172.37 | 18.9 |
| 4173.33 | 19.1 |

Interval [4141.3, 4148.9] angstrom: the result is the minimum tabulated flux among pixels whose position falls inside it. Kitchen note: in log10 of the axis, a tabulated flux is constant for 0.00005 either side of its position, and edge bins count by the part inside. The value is 19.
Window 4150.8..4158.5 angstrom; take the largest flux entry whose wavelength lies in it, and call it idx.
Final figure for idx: 19.5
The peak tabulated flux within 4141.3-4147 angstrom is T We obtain 19.6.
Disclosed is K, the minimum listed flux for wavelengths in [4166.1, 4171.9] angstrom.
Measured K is 17.7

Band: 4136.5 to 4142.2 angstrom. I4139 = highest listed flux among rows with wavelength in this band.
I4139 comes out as 20.7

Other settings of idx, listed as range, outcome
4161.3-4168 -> 22.1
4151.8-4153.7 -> 18.7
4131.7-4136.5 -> 21.2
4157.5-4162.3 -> 21.4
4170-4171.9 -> 18.4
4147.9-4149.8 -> 19.2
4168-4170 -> 17.9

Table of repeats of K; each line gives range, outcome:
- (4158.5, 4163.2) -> 18.9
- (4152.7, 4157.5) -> 18.6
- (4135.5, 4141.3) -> 19.6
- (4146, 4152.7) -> 18.3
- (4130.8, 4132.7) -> 19.1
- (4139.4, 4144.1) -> 19.3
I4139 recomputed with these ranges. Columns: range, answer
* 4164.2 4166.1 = 21.3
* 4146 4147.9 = 19.1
